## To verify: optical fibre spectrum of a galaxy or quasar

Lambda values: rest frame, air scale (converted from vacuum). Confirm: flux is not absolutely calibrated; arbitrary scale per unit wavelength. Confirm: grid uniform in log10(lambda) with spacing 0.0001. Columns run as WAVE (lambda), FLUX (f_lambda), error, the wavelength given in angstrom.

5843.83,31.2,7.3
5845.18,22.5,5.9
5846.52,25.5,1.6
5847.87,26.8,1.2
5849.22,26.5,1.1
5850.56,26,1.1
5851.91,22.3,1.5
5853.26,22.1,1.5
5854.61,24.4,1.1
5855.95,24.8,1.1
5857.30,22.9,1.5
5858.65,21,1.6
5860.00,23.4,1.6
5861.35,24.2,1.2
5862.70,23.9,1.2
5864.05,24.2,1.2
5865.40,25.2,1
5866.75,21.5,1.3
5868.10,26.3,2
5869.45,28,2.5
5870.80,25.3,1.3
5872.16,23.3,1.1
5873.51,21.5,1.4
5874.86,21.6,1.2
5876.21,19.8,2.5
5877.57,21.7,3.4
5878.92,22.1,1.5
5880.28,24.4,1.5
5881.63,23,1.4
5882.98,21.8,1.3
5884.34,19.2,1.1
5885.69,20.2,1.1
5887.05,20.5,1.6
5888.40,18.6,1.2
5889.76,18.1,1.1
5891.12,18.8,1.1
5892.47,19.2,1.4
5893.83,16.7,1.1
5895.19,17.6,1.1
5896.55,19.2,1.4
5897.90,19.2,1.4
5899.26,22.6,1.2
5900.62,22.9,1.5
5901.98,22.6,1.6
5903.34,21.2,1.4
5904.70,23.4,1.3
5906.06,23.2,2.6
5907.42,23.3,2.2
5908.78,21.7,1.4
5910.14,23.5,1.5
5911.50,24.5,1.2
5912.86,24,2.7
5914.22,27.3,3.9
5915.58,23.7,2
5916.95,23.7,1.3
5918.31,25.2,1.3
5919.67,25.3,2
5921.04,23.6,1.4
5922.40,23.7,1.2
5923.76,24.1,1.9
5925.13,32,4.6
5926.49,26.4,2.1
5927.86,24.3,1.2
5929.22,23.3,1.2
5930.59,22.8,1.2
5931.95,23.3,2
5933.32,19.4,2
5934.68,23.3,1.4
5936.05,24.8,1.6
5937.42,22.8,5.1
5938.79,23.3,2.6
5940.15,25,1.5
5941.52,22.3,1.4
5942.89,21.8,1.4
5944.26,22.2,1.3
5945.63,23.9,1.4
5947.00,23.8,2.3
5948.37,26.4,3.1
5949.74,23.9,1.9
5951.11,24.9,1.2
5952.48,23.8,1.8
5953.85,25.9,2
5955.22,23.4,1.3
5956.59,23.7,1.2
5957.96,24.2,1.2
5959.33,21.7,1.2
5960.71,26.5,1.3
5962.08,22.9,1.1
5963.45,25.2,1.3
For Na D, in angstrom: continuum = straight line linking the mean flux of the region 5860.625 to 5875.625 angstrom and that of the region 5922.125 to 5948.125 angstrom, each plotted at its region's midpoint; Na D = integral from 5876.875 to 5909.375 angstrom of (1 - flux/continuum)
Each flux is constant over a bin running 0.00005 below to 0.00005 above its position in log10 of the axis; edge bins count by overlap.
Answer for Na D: 4.2 angstrom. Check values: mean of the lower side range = 24.1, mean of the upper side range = 23.9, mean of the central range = 20.9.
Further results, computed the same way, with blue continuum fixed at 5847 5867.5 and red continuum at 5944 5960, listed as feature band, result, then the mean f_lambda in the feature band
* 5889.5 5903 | 2.4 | 19.8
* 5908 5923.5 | -0.1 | 24.2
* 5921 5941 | -0.1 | 24.1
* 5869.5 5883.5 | 0.7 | 22.7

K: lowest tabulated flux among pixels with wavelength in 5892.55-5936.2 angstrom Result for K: 16.7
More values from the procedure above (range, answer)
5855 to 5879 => 19.8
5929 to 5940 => 19.4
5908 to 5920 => 21.7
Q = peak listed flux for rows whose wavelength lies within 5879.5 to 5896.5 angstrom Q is 24.4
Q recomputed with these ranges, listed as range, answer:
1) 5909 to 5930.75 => 32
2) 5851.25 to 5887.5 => 28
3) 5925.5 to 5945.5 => 26.4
